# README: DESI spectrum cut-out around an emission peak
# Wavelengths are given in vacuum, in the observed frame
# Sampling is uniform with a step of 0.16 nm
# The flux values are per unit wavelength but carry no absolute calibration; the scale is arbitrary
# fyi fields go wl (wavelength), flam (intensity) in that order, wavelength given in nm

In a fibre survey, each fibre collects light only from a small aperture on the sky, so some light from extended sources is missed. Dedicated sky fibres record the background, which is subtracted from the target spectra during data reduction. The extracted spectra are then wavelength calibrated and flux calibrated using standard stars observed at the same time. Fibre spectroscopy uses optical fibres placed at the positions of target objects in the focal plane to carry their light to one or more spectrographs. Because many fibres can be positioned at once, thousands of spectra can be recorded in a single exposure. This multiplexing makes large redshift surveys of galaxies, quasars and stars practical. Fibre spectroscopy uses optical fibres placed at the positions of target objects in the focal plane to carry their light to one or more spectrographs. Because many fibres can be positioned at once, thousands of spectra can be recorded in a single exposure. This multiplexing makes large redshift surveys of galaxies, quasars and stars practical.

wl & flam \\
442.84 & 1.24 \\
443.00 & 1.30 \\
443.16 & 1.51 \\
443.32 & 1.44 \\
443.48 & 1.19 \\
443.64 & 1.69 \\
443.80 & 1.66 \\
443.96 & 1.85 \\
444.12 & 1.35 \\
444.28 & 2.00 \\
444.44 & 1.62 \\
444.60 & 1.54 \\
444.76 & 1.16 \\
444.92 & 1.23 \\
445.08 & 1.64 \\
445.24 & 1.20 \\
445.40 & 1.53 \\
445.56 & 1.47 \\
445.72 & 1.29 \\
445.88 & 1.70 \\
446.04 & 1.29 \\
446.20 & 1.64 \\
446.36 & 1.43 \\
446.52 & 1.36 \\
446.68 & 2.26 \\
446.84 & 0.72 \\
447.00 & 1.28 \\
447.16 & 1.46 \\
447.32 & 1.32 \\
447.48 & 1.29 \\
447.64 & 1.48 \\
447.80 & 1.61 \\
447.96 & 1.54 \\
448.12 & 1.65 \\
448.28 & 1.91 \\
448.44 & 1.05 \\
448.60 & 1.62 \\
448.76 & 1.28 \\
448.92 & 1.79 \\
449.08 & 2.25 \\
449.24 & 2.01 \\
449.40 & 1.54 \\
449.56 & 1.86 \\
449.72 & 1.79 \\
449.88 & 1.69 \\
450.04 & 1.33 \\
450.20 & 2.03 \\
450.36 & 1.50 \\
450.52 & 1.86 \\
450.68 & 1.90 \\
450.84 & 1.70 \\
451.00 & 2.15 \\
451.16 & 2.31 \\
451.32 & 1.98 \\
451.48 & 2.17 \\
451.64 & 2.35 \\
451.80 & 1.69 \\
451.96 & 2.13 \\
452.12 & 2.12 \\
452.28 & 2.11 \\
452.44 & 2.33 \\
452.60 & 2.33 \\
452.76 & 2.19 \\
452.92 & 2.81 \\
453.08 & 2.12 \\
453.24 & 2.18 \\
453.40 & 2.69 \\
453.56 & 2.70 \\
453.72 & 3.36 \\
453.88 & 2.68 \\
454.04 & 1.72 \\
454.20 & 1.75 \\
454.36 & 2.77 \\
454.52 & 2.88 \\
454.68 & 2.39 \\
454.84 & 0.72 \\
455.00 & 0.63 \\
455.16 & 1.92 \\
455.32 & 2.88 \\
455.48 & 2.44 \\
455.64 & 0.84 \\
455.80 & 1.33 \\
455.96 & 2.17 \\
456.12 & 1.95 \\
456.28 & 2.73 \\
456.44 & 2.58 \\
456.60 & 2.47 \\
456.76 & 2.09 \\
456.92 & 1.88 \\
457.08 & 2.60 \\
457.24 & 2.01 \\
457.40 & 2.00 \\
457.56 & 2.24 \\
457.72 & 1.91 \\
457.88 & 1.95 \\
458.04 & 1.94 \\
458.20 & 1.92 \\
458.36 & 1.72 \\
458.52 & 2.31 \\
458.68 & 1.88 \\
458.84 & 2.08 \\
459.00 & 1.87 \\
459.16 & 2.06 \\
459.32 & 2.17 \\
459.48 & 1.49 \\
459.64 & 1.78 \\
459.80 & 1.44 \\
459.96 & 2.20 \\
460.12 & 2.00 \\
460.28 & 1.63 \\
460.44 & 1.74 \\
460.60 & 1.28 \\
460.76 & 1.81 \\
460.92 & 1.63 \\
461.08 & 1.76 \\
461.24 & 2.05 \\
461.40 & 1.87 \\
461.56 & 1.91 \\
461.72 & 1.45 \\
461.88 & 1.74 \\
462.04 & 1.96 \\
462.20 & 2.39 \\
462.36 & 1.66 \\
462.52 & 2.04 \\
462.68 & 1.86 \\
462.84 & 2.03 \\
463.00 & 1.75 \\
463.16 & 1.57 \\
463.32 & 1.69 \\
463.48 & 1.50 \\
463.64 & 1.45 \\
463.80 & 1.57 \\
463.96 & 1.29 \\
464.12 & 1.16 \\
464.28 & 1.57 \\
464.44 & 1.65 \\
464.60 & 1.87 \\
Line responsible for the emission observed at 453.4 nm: C IV 1549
